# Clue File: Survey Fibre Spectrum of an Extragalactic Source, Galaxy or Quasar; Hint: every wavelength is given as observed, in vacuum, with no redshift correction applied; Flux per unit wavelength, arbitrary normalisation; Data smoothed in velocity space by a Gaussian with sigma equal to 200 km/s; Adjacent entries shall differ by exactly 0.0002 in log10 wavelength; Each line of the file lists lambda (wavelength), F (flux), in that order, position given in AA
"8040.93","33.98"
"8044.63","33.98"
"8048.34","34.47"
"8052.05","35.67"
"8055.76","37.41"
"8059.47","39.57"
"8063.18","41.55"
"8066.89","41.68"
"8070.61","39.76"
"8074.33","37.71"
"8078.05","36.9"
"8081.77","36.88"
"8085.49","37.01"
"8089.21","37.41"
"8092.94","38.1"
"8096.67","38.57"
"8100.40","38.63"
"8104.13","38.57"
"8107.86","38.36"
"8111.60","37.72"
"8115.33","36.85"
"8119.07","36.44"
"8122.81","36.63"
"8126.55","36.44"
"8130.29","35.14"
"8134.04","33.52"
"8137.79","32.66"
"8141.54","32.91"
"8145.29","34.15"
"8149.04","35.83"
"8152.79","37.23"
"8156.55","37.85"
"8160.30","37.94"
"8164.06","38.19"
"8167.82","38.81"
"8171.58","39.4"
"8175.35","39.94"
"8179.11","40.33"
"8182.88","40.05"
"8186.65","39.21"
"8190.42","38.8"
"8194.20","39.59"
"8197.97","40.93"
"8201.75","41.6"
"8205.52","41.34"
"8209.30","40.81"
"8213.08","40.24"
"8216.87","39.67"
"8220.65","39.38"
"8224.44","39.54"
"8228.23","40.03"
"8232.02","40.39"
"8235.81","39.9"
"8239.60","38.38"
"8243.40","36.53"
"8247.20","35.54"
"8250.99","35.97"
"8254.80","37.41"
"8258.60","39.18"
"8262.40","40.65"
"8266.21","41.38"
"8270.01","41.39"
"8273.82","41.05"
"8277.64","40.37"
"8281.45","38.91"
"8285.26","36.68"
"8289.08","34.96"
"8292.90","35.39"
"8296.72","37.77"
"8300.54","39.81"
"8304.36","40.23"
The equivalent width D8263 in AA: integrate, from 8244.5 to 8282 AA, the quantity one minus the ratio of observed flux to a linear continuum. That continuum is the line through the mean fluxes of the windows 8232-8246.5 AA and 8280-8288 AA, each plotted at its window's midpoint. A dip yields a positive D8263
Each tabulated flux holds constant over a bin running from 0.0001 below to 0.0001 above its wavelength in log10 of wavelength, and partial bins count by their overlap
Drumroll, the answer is -1.3 AA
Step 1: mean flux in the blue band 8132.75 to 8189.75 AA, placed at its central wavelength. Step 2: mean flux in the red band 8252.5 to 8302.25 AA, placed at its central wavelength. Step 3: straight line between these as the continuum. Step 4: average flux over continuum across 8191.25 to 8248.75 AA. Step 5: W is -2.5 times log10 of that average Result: -0.04 mag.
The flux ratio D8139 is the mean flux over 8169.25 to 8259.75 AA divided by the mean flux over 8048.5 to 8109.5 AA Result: 1.03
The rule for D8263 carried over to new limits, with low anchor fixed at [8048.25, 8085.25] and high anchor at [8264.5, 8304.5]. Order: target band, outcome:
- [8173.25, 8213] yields -1.70 AA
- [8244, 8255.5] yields 0.75 AA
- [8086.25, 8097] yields 0.14 AA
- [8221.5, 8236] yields -0.46 AA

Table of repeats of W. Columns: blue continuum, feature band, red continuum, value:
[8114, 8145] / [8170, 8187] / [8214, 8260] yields -0.09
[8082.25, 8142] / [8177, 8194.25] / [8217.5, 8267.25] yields -0.05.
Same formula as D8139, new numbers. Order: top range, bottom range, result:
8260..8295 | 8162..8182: 0.99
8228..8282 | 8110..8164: 1.09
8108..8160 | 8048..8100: 0.94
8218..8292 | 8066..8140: 1.04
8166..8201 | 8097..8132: 1.07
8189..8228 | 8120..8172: 1.11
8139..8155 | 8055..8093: 0.91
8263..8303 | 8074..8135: 1.05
